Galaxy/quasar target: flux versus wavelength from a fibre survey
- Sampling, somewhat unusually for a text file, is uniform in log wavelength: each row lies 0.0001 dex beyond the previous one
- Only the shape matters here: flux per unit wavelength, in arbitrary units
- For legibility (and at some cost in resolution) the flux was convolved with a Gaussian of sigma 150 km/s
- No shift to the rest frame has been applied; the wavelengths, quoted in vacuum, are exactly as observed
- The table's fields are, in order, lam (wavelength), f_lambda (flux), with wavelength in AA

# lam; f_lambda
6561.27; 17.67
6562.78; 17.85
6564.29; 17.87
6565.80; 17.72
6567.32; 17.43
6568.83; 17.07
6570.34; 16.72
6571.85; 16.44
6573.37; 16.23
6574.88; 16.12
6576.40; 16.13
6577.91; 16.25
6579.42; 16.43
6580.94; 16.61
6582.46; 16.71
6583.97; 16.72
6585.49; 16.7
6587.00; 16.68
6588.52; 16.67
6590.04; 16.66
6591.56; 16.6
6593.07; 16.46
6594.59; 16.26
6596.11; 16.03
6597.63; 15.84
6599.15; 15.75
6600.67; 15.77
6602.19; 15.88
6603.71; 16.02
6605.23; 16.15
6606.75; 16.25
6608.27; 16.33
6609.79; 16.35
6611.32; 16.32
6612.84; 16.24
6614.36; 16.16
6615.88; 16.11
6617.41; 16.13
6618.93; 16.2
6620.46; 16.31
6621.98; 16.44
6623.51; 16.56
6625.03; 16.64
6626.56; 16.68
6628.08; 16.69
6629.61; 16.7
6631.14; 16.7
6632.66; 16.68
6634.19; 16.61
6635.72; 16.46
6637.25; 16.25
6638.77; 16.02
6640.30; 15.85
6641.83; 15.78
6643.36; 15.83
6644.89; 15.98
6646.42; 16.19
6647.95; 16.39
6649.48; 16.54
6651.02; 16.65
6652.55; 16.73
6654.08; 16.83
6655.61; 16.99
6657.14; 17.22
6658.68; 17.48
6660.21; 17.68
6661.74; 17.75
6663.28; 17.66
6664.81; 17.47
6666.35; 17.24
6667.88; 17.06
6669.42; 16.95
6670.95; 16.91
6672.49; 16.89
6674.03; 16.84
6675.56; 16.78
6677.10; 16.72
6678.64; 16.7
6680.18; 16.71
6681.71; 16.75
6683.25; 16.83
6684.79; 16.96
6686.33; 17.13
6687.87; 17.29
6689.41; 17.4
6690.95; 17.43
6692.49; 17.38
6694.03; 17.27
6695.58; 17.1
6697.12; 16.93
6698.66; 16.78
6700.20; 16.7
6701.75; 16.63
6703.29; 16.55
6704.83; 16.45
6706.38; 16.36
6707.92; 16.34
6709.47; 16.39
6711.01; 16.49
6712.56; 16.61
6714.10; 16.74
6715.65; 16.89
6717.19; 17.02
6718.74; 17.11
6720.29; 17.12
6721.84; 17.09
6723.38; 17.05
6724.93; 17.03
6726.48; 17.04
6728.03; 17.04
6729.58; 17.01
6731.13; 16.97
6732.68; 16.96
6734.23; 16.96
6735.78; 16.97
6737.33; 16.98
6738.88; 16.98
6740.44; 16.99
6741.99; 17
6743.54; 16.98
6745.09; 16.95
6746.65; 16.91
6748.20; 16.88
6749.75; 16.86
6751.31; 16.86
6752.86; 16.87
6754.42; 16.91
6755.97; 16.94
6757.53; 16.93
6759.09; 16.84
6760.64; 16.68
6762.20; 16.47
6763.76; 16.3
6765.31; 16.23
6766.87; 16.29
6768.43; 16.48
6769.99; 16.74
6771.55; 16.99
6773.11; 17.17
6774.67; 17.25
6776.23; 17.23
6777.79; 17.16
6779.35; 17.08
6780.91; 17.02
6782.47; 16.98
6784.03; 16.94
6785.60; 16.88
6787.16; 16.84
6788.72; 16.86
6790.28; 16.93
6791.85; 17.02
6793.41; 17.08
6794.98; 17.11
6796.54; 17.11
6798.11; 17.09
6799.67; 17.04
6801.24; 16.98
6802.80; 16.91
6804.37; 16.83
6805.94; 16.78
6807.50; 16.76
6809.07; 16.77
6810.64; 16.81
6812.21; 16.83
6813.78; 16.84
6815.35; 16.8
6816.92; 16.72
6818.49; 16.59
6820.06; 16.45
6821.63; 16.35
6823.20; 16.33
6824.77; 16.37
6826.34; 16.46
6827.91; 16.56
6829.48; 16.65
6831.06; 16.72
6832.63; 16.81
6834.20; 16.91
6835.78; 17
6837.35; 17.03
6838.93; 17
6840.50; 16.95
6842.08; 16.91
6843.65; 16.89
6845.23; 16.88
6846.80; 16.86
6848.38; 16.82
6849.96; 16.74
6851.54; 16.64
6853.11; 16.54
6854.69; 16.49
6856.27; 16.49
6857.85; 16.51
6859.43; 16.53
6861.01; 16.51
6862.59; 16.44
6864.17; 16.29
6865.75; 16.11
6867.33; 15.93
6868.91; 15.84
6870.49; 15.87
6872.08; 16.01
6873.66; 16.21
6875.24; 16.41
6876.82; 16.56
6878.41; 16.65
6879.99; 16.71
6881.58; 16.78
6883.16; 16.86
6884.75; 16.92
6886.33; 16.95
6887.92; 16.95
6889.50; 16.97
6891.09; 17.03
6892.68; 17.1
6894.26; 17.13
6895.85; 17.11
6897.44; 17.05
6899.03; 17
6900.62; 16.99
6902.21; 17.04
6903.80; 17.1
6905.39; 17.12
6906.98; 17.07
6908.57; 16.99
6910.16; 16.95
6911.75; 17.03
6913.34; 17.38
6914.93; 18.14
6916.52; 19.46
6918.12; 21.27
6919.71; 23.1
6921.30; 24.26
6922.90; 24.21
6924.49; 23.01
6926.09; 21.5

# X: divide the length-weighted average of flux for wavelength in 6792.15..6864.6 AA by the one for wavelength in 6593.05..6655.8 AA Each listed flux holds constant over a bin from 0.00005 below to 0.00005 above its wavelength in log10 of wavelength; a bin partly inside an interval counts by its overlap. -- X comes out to 1.03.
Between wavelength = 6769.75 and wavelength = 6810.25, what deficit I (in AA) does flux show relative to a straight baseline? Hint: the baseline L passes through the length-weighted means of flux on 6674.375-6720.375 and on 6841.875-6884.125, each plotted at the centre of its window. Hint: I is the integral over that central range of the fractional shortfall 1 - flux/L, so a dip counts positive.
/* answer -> -0.8 AA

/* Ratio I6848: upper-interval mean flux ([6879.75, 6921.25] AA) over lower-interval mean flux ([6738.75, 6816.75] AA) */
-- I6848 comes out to 1.0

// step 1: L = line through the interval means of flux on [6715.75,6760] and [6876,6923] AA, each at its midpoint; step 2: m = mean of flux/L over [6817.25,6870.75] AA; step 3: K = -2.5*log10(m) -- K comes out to 0.06 mag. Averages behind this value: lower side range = 17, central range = 16.6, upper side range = 17.8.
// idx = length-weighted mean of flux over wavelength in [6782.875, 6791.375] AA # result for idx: 16.9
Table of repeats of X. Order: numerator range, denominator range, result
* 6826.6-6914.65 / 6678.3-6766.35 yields 0.99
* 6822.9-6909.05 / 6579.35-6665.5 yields 1.01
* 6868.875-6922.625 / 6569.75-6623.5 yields 1.08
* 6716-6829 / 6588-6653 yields 1.04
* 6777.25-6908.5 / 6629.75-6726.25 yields 1.00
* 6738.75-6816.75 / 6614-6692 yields 1.01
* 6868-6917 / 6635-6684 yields 1.01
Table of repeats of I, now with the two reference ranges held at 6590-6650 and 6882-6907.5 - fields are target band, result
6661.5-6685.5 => -0.86 AA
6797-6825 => 0.07 AA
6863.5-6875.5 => 0.63 AA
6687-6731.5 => -1.06 AA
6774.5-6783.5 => -0.22 AA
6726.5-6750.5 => -0.54 AA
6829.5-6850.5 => -0.01 AA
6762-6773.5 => 0.07 AA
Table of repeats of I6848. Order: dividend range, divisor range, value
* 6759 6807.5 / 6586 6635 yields 1.03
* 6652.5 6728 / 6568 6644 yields 1.04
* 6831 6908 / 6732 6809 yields 0.99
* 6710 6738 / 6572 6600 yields 1.03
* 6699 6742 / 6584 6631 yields 1.03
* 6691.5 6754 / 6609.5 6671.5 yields 1.02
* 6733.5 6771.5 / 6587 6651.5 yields 1.03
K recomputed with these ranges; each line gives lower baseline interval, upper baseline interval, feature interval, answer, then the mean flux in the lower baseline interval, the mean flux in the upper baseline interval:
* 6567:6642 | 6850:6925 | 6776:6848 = 0.02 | 16.4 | 17.5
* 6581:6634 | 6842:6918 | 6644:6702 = -0.03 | 16.4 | 16.9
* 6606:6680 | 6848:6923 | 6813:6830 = 0.04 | 16.6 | 17.3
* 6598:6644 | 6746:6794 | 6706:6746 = -0.01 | 16.3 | 16.9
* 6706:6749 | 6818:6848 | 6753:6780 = 0.00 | 16.9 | 16.7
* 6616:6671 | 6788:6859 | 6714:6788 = -0.01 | 16.7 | 16.8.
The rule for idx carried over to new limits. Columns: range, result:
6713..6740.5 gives 17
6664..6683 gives 16.9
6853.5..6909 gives 16.7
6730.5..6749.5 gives 17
